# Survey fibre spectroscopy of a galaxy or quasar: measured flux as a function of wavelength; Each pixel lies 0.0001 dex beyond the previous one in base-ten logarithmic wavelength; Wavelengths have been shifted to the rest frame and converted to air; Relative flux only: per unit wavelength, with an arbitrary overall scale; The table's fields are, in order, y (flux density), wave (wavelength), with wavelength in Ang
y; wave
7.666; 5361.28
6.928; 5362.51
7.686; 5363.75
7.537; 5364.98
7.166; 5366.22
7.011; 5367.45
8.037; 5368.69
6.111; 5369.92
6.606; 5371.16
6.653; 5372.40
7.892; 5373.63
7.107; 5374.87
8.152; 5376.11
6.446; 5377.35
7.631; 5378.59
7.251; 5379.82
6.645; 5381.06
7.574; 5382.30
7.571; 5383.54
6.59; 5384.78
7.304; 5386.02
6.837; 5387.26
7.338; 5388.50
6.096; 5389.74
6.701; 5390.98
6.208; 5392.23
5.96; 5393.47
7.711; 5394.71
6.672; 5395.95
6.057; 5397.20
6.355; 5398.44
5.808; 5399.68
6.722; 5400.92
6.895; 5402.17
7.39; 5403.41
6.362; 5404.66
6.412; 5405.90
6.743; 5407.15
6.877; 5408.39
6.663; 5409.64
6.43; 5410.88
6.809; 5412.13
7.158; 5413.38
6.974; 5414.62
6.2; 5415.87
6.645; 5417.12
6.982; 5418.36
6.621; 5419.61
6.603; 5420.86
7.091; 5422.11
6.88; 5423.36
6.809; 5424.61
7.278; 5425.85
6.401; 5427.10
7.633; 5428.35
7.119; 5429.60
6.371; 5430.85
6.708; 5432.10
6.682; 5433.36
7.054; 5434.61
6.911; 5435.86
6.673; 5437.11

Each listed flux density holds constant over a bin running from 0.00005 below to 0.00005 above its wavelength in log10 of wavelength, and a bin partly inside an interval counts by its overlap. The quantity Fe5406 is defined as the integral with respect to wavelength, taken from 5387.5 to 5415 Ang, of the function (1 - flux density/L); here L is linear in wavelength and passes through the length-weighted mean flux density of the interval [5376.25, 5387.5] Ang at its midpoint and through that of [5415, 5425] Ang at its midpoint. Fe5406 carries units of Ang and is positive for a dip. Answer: 1.1 Ang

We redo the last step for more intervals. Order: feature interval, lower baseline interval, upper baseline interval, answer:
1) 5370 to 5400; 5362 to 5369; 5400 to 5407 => 0.7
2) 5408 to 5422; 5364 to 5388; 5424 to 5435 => 0.5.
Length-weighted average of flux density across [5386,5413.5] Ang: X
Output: 6.65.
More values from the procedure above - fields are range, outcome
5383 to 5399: 6.72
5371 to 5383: 7.22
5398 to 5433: 6.75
